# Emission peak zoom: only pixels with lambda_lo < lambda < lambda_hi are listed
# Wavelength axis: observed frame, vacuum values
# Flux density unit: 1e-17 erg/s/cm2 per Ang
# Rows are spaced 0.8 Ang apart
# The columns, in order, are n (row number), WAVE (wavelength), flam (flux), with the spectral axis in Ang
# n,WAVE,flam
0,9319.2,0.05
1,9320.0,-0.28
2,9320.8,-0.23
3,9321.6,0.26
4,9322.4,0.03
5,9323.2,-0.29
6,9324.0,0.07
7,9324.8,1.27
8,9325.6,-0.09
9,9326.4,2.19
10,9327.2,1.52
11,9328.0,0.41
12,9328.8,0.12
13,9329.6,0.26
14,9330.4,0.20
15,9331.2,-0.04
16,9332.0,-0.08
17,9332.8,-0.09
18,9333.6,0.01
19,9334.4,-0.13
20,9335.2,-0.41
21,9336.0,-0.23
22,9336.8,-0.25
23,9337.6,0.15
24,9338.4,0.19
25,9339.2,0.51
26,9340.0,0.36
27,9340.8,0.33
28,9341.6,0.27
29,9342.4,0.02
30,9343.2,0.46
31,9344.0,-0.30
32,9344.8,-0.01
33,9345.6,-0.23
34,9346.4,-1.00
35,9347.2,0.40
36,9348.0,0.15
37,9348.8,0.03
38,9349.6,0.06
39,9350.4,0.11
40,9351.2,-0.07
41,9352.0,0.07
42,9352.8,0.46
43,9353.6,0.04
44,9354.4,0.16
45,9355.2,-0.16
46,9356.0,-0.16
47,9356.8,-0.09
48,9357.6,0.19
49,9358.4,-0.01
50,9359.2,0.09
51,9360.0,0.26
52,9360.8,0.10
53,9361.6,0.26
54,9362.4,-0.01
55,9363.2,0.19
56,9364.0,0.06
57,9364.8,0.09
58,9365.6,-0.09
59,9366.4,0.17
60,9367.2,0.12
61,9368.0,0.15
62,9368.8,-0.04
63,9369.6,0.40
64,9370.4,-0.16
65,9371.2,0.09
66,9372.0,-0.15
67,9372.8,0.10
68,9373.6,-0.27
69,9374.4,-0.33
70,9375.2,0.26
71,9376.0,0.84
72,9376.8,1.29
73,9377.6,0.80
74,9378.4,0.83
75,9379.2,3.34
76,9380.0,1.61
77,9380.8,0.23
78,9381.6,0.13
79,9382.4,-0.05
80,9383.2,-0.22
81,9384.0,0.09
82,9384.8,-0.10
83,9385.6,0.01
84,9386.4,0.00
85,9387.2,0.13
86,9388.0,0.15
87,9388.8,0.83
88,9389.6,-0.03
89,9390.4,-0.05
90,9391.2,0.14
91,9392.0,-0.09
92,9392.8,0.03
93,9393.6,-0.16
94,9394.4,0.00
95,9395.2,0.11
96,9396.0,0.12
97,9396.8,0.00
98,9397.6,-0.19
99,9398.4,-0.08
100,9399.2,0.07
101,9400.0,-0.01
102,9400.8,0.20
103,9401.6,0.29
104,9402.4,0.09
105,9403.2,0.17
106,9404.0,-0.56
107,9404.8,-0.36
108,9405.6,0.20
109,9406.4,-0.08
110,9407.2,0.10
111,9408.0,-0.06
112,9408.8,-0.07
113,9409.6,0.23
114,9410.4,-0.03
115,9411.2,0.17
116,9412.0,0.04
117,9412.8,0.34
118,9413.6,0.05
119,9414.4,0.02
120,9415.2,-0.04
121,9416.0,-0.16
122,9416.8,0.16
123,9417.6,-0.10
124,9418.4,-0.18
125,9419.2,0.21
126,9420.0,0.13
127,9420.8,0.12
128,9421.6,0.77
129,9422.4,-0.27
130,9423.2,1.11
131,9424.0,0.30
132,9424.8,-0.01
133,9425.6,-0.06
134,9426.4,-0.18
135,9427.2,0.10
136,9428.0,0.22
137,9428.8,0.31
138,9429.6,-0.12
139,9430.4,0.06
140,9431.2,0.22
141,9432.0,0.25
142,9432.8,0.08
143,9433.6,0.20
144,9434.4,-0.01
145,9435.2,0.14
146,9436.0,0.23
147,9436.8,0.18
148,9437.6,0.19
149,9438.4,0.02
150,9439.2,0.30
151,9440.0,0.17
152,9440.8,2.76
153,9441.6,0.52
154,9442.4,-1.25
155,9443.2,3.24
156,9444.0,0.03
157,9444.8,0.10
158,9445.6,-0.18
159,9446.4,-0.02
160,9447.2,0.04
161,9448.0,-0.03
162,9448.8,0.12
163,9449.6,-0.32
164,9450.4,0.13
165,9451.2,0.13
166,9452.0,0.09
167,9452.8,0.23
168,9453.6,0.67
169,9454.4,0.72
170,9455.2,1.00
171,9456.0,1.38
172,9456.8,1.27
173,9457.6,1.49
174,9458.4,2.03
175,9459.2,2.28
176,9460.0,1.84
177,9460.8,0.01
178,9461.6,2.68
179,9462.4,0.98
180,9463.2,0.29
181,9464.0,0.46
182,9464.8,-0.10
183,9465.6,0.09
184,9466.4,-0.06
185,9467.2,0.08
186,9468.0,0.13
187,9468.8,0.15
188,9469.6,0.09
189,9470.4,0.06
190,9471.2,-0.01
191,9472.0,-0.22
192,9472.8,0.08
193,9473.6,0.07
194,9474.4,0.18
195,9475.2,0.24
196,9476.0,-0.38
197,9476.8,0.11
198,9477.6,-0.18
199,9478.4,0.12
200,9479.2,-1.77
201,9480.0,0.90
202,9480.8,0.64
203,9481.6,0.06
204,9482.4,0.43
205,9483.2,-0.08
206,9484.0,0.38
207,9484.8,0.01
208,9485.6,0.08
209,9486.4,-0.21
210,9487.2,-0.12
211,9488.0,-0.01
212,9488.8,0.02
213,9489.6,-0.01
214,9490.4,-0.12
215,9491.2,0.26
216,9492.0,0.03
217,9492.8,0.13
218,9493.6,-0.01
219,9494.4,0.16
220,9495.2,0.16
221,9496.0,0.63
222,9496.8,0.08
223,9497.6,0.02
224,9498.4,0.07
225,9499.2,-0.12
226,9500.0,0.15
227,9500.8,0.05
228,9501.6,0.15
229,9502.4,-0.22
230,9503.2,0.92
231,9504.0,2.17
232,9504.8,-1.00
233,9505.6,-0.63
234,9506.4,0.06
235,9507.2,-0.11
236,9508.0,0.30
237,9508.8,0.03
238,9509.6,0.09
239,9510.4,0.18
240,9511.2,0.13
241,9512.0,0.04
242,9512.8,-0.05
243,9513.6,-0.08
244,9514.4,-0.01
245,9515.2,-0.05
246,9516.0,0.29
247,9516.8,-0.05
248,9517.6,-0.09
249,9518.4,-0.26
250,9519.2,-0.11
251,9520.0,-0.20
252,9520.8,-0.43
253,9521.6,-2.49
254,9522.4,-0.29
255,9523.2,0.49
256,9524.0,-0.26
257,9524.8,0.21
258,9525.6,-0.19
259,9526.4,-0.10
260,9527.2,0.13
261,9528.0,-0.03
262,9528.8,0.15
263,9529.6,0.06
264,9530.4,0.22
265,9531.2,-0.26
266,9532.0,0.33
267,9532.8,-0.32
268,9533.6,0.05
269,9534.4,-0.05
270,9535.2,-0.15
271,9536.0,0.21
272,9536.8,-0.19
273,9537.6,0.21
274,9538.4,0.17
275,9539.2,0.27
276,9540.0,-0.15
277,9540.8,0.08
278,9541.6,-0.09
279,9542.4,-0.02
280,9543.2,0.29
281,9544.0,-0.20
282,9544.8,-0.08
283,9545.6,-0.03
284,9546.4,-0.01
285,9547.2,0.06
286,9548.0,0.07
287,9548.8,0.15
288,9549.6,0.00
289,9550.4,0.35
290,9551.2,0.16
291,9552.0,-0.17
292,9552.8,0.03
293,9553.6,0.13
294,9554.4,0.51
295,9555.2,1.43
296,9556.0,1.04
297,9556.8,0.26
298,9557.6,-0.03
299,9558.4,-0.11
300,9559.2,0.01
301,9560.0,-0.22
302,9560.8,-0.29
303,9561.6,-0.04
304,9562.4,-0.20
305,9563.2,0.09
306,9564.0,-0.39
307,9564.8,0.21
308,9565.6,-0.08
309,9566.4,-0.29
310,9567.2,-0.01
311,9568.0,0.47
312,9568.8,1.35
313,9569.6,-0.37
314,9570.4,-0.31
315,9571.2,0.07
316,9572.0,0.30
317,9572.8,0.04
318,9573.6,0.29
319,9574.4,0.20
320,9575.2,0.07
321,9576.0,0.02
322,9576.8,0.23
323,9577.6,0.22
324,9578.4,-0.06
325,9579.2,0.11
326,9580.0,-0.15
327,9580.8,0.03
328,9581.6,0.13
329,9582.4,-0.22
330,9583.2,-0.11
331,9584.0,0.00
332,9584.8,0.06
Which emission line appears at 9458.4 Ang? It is H-beta 4861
